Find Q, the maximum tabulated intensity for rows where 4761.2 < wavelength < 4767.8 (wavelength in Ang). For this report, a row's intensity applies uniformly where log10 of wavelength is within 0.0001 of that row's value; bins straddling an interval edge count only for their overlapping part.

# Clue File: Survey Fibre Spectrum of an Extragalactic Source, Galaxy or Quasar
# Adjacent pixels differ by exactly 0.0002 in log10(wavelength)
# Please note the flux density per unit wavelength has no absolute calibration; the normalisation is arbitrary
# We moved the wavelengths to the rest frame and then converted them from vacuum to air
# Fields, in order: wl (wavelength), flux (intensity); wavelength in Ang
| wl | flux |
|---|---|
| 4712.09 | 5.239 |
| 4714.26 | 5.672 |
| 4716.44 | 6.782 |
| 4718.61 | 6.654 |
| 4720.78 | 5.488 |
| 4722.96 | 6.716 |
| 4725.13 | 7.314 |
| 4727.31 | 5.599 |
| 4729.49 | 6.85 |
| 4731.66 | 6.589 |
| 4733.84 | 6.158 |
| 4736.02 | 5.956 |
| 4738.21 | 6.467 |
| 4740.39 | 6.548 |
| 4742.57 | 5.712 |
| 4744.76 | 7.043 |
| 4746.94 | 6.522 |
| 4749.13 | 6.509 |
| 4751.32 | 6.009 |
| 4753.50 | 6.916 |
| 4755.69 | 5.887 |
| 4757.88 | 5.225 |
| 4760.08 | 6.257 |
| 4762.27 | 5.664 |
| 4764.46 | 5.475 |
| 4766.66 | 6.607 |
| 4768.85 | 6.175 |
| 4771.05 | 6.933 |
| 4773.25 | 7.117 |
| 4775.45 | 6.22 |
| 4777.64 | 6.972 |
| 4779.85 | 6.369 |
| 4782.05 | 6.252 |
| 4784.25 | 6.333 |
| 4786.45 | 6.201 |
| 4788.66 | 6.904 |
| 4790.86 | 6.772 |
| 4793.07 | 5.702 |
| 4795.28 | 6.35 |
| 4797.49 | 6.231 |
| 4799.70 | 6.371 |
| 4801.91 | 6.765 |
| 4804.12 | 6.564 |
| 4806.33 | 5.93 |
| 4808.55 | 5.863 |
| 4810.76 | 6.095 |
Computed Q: 6.607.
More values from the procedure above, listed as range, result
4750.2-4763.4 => 6.916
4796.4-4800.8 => 6.371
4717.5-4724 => 6.716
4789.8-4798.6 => 6.772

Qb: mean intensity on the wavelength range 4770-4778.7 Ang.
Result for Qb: 6.81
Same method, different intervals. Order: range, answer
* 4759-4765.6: 5.8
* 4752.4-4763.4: 5.99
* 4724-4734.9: 6.51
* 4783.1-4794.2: 6.38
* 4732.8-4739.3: 6.19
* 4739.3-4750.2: 6.47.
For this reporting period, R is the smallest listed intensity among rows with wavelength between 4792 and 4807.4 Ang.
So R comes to 5.702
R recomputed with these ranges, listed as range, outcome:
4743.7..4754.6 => 6.009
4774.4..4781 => 6.22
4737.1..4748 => 5.712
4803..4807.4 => 5.93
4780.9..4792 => 6.201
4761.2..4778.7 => 5.475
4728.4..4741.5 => 5.956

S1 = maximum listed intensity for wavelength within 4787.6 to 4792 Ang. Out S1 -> 6.904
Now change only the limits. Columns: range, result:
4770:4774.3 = 7.117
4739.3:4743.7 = 6.548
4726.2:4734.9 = 6.85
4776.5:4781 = 6.972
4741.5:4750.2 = 7.043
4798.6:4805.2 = 6.765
